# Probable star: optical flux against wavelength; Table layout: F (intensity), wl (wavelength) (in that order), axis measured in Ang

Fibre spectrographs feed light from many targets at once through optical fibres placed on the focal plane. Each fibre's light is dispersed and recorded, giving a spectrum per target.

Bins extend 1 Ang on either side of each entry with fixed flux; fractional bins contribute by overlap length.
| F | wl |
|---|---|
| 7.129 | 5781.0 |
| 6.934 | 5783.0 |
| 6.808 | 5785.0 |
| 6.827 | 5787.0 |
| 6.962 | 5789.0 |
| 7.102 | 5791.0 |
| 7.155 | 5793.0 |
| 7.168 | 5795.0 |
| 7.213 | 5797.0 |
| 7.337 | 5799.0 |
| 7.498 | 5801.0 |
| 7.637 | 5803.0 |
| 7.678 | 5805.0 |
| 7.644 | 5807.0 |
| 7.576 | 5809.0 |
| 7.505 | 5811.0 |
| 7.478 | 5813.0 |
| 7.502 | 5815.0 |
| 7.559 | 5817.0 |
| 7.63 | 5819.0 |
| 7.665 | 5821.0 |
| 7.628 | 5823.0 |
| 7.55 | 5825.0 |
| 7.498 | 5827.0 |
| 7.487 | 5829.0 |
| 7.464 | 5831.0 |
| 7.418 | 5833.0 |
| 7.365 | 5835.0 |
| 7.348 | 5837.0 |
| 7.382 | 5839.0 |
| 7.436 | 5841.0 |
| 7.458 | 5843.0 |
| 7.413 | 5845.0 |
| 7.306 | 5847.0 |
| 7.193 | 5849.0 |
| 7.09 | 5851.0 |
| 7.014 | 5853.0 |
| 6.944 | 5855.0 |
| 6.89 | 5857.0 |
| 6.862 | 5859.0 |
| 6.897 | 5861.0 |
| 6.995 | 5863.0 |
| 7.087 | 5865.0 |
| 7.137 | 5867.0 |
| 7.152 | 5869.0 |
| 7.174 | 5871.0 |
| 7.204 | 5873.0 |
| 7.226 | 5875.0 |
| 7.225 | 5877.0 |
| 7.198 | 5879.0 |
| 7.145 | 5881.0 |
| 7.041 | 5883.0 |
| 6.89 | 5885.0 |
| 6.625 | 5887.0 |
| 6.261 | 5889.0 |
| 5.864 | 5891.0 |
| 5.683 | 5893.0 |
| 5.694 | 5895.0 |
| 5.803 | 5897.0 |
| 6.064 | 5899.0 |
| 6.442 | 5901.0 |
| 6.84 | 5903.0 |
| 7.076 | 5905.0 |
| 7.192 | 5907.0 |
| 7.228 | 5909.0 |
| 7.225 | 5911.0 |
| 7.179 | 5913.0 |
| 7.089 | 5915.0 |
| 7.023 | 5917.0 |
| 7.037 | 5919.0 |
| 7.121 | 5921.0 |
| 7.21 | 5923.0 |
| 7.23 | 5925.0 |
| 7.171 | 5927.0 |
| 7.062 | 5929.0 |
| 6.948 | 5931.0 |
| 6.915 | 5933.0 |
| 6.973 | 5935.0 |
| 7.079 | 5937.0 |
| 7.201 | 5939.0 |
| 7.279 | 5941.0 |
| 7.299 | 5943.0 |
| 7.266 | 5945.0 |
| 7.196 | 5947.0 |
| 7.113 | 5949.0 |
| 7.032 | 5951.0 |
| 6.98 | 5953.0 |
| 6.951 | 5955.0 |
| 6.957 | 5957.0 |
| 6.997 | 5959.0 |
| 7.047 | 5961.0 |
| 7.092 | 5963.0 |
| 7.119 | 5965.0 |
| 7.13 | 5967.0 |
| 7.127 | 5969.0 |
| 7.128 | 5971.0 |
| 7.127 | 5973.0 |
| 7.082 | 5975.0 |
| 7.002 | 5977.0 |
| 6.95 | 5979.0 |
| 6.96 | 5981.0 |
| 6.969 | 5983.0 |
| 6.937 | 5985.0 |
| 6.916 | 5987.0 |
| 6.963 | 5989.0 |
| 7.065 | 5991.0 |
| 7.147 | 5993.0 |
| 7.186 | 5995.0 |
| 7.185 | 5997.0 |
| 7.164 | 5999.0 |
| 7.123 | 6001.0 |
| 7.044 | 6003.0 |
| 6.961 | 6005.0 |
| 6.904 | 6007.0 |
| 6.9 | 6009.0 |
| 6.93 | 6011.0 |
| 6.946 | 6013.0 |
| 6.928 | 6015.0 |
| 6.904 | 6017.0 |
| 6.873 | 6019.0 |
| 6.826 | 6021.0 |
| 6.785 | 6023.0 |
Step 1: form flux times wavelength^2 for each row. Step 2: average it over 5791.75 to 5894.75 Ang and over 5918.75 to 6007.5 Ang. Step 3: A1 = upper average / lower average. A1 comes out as 1.0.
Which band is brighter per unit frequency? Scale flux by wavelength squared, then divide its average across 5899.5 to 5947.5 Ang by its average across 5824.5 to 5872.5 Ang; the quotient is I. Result 1.01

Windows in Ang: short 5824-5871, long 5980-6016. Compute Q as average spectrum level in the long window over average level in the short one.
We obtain 0.97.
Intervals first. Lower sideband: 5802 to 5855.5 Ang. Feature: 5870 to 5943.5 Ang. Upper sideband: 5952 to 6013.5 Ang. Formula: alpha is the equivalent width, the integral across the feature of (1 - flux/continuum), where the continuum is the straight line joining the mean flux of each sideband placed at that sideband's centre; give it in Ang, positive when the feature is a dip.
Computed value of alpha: 3.5 Ang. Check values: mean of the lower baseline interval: 7.44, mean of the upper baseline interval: 7.03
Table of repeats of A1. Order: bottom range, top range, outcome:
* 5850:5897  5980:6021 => 1.07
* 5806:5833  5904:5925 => 0.98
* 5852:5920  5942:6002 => 1.07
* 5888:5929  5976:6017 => 1.07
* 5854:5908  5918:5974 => 1.07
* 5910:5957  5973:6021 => 1.01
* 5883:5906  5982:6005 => 1.15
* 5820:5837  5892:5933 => 0.94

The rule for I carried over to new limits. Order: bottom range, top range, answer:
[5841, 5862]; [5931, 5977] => 1.03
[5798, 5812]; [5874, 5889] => 0.95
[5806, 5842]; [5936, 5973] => 0.99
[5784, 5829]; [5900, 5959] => 1.00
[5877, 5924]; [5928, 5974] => 1.07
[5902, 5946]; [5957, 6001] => 1.01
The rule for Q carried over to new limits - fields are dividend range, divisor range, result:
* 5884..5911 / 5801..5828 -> 0.85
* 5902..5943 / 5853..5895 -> 1.04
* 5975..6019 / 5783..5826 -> 0.95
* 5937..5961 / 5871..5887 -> 1.00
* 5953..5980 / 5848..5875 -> 1.00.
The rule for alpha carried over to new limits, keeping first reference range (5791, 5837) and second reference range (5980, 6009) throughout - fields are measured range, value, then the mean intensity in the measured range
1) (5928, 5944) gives 0.2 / 7.09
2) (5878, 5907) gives 3.1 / 6.5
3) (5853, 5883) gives 1.1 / 7.08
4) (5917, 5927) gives 0.1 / 7.14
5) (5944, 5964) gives 0.2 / 7.06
